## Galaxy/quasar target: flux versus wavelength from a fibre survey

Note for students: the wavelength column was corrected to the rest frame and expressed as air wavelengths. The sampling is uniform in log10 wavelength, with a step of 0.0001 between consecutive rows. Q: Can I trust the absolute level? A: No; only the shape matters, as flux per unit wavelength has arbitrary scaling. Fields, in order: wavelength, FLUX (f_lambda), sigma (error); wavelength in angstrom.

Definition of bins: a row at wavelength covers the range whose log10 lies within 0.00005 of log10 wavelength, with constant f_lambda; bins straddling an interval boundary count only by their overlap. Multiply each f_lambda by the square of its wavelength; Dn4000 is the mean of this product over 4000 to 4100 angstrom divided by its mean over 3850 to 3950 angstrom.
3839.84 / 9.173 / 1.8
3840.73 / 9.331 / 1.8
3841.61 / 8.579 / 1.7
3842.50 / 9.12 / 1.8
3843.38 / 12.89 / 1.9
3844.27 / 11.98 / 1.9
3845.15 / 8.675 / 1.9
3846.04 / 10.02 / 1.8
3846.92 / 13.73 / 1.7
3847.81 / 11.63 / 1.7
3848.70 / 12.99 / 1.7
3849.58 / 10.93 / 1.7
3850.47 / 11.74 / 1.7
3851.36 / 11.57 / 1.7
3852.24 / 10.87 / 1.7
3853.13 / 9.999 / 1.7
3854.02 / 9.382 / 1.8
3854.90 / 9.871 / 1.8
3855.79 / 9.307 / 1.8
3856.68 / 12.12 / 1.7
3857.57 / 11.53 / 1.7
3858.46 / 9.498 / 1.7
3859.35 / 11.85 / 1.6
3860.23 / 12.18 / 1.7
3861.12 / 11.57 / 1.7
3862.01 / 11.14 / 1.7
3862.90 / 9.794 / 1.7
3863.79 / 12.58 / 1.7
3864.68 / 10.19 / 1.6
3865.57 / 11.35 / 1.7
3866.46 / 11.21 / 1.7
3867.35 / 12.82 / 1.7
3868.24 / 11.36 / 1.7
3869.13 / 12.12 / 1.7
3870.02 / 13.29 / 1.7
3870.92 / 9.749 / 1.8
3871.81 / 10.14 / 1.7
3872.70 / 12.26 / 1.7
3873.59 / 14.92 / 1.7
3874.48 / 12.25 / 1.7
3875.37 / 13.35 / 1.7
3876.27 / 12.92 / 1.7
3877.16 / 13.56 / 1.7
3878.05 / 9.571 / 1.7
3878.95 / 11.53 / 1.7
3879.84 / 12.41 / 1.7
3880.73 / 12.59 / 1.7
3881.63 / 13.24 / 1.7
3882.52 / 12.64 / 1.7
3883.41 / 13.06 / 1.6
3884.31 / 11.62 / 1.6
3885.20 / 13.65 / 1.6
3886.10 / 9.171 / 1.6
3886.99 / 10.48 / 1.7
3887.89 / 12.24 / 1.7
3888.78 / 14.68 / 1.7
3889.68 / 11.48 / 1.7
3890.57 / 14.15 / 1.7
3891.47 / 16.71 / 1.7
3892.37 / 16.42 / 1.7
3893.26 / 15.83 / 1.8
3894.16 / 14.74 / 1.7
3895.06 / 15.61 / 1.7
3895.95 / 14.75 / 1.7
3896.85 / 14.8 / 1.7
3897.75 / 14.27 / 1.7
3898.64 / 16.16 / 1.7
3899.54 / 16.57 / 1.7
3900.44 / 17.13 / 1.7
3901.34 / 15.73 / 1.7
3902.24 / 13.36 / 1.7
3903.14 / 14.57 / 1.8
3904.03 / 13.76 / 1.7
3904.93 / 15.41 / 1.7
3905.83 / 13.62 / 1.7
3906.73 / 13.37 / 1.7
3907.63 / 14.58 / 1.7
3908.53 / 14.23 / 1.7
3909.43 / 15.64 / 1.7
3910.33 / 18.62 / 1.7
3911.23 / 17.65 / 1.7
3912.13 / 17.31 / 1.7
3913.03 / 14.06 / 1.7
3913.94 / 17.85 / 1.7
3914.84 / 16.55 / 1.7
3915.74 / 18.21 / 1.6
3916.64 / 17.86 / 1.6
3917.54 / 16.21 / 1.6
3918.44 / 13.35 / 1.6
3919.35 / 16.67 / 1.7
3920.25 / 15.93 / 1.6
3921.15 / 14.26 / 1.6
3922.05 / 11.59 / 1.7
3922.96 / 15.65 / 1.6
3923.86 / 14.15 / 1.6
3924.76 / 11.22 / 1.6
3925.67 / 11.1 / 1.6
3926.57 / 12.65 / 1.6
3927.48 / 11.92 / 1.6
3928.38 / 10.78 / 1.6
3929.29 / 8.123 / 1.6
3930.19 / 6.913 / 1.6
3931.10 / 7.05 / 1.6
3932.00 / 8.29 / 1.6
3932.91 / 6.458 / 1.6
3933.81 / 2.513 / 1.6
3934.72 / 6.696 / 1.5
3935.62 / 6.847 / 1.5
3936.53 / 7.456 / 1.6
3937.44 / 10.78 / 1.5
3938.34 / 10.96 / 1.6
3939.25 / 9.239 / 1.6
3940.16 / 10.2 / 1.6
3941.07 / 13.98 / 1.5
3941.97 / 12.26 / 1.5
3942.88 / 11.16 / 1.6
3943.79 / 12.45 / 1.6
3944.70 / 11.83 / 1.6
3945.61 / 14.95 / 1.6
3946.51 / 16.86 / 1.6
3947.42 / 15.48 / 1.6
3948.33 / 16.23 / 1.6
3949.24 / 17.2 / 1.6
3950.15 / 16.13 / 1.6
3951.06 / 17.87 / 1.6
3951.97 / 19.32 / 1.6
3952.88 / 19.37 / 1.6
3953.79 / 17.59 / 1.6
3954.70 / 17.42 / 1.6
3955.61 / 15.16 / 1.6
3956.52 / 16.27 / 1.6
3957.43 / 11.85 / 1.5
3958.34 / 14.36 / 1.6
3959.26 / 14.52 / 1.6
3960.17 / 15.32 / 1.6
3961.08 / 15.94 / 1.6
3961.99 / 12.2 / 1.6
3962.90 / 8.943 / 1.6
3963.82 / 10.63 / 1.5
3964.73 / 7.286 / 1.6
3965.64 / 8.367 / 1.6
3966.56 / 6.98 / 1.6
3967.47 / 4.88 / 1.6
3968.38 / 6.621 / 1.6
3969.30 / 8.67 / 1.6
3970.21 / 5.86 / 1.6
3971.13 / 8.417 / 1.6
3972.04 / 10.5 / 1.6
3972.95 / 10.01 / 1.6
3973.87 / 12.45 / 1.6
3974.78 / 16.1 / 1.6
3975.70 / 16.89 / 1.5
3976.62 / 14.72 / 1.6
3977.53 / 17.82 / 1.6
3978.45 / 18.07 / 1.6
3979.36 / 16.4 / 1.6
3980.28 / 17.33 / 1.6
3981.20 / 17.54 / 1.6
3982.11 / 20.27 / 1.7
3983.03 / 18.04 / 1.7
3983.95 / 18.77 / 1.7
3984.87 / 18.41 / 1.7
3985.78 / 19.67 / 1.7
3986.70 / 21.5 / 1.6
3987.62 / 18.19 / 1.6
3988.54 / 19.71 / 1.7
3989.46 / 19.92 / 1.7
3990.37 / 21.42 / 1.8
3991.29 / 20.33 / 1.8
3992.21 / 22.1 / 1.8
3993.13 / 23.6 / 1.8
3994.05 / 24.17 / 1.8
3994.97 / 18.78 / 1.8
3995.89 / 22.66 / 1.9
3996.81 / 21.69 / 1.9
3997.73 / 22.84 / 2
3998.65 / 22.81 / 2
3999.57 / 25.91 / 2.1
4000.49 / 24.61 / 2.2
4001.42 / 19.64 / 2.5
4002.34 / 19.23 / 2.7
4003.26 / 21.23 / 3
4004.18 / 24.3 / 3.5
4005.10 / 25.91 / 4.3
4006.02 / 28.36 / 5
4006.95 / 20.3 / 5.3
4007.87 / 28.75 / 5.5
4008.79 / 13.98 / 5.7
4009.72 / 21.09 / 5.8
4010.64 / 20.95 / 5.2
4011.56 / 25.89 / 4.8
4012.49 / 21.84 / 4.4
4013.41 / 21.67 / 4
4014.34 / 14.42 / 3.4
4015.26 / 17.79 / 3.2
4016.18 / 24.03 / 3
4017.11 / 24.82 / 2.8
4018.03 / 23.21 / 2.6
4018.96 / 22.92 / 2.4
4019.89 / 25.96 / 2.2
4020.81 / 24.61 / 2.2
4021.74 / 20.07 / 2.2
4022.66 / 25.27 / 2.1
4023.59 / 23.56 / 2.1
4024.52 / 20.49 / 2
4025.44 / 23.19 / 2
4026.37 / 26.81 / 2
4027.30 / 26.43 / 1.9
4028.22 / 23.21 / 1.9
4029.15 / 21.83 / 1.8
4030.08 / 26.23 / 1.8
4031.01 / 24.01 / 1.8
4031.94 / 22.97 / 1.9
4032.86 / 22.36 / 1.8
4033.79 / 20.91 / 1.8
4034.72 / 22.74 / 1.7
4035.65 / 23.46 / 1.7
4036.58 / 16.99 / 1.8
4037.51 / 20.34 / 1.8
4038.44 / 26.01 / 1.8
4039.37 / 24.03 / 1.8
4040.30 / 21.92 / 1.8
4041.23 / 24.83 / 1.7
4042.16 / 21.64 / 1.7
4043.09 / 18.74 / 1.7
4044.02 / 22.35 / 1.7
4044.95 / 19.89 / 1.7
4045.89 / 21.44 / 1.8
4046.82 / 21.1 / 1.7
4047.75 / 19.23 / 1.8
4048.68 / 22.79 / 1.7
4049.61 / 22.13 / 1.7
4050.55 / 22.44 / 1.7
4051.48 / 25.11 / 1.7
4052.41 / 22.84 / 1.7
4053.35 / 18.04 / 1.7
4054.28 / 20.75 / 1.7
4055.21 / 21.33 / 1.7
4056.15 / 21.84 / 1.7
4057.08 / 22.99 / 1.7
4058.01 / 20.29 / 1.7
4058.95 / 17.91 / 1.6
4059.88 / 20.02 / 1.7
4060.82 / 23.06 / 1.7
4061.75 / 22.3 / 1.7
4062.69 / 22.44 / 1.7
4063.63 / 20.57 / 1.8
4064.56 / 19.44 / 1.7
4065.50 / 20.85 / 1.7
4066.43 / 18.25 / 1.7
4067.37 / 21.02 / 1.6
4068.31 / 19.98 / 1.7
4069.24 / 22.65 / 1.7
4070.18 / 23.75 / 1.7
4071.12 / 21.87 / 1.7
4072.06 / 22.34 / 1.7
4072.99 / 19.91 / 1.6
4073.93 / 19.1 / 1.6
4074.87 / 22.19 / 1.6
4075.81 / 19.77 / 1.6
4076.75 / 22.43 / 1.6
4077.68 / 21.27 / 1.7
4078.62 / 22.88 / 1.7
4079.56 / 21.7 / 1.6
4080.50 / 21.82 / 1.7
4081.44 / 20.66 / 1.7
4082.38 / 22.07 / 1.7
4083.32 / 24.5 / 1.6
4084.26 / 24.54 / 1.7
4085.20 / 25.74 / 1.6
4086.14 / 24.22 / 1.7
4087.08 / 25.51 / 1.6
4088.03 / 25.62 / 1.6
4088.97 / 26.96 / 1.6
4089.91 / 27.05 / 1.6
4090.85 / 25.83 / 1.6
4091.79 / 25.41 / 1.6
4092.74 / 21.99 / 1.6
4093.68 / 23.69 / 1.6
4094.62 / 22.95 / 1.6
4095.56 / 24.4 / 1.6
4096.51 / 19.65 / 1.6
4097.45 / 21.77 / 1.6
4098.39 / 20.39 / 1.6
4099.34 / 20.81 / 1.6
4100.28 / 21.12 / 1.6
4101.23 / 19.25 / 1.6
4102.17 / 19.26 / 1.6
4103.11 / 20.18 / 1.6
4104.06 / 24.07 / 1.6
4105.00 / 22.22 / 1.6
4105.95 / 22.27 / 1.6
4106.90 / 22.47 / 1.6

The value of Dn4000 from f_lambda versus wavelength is 1.9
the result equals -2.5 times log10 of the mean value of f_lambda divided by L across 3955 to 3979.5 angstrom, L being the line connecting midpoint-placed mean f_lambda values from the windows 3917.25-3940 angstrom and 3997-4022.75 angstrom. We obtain 0.33 mag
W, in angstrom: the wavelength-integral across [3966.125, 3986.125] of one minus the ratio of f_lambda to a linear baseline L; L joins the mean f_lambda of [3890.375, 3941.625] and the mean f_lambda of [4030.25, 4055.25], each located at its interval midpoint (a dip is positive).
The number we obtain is 4.24 angstrom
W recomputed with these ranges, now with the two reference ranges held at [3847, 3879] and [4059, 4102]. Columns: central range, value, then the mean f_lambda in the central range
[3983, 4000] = -3.1 angstrom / 21.2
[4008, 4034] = -4.4 angstrom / 22.6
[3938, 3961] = 1.5 angstrom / 14.8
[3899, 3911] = -1.4 angstrom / 15.2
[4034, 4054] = -1.3 angstrom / 21.8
